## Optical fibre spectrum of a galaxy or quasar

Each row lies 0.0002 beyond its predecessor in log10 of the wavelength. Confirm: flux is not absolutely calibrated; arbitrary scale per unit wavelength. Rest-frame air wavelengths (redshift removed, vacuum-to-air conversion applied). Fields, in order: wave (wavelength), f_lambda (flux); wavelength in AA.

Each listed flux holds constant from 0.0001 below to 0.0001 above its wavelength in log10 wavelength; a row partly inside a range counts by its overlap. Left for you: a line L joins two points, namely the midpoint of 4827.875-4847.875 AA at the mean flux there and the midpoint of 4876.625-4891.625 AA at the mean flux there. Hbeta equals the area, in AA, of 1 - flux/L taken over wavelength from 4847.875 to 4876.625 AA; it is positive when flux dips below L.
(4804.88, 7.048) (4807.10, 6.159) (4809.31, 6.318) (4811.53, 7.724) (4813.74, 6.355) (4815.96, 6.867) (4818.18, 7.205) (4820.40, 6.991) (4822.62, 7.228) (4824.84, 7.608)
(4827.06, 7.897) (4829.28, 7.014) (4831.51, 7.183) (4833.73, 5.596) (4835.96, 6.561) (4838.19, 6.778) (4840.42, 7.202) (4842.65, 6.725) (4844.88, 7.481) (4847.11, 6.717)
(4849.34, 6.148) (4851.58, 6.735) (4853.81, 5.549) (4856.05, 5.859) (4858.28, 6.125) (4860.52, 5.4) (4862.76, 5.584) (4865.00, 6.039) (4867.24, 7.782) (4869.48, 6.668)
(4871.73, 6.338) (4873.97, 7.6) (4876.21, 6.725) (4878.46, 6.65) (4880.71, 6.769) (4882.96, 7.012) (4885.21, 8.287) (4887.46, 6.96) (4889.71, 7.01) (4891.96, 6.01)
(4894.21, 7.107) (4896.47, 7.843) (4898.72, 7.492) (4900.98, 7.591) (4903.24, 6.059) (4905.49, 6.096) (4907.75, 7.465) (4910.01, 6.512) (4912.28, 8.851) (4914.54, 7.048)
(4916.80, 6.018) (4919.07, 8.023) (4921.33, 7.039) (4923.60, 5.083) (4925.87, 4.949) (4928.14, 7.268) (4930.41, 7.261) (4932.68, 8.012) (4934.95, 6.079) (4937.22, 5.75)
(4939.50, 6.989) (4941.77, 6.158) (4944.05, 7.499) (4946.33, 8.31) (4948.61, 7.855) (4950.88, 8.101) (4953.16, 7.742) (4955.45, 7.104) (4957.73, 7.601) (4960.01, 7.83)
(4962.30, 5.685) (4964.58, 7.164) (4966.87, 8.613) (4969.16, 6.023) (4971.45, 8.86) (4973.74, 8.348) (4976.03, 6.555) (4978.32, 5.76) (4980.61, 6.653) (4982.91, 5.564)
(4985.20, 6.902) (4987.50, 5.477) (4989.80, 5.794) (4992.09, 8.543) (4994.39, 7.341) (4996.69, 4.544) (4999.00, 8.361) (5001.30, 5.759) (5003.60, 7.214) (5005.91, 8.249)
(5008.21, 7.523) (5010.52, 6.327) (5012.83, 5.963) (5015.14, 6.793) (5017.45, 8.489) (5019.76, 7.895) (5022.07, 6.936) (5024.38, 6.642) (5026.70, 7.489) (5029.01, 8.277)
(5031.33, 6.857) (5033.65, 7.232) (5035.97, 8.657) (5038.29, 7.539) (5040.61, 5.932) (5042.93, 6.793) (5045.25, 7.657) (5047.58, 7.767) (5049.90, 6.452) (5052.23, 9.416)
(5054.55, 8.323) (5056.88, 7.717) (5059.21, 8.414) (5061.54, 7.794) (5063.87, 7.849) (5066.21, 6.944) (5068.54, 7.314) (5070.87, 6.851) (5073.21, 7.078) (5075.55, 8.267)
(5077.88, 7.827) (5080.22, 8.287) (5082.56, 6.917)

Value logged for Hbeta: 2.45 AA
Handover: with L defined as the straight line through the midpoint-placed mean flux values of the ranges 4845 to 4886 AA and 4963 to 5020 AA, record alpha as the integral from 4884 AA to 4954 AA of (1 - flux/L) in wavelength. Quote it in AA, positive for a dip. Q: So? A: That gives -3.2 AA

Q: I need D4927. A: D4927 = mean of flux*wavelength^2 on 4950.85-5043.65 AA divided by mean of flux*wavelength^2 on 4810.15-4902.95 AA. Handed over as 1.10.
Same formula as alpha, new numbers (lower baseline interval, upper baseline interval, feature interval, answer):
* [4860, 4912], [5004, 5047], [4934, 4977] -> -1.2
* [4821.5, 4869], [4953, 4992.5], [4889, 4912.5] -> -0.9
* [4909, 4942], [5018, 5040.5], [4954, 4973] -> -1.0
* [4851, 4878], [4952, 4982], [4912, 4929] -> 0.4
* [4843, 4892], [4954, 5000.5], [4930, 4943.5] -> 0.2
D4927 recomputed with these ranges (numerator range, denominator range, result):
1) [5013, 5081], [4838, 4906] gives 1.20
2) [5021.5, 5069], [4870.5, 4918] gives 1.14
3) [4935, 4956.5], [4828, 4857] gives 1.14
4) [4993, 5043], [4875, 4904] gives 1.07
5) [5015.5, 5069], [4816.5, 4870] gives 1.23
